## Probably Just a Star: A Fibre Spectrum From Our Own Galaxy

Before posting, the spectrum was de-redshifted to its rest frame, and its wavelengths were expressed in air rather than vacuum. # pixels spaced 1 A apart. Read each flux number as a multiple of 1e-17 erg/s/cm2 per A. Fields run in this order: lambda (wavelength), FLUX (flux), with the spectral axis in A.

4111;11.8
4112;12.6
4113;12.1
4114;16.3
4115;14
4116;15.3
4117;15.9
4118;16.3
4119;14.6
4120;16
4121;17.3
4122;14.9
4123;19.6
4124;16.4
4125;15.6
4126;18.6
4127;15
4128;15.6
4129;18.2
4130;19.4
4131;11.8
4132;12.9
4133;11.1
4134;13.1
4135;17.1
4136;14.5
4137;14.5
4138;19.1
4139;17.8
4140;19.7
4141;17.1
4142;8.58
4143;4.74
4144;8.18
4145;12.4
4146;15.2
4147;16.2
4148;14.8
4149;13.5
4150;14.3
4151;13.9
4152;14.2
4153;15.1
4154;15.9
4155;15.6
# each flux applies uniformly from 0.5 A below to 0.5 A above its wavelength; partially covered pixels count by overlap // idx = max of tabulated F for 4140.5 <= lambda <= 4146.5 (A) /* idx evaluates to 17.1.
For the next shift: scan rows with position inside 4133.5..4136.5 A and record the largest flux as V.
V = 17.1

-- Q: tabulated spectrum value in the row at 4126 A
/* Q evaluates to 18.6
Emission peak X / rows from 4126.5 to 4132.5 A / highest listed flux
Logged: 19.4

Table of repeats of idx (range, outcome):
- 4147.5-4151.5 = 14.8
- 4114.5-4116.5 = 15.3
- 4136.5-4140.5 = 19.7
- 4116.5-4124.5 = 19.6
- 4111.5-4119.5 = 16.3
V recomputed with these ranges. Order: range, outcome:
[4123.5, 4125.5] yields 16.4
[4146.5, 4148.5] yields 16.2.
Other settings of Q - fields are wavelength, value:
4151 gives 13.9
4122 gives 14.9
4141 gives 17.1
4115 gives 14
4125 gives 15.6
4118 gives 16.3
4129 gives 18.2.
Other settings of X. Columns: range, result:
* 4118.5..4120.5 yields 16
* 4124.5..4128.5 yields 18.6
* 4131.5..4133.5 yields 12.9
